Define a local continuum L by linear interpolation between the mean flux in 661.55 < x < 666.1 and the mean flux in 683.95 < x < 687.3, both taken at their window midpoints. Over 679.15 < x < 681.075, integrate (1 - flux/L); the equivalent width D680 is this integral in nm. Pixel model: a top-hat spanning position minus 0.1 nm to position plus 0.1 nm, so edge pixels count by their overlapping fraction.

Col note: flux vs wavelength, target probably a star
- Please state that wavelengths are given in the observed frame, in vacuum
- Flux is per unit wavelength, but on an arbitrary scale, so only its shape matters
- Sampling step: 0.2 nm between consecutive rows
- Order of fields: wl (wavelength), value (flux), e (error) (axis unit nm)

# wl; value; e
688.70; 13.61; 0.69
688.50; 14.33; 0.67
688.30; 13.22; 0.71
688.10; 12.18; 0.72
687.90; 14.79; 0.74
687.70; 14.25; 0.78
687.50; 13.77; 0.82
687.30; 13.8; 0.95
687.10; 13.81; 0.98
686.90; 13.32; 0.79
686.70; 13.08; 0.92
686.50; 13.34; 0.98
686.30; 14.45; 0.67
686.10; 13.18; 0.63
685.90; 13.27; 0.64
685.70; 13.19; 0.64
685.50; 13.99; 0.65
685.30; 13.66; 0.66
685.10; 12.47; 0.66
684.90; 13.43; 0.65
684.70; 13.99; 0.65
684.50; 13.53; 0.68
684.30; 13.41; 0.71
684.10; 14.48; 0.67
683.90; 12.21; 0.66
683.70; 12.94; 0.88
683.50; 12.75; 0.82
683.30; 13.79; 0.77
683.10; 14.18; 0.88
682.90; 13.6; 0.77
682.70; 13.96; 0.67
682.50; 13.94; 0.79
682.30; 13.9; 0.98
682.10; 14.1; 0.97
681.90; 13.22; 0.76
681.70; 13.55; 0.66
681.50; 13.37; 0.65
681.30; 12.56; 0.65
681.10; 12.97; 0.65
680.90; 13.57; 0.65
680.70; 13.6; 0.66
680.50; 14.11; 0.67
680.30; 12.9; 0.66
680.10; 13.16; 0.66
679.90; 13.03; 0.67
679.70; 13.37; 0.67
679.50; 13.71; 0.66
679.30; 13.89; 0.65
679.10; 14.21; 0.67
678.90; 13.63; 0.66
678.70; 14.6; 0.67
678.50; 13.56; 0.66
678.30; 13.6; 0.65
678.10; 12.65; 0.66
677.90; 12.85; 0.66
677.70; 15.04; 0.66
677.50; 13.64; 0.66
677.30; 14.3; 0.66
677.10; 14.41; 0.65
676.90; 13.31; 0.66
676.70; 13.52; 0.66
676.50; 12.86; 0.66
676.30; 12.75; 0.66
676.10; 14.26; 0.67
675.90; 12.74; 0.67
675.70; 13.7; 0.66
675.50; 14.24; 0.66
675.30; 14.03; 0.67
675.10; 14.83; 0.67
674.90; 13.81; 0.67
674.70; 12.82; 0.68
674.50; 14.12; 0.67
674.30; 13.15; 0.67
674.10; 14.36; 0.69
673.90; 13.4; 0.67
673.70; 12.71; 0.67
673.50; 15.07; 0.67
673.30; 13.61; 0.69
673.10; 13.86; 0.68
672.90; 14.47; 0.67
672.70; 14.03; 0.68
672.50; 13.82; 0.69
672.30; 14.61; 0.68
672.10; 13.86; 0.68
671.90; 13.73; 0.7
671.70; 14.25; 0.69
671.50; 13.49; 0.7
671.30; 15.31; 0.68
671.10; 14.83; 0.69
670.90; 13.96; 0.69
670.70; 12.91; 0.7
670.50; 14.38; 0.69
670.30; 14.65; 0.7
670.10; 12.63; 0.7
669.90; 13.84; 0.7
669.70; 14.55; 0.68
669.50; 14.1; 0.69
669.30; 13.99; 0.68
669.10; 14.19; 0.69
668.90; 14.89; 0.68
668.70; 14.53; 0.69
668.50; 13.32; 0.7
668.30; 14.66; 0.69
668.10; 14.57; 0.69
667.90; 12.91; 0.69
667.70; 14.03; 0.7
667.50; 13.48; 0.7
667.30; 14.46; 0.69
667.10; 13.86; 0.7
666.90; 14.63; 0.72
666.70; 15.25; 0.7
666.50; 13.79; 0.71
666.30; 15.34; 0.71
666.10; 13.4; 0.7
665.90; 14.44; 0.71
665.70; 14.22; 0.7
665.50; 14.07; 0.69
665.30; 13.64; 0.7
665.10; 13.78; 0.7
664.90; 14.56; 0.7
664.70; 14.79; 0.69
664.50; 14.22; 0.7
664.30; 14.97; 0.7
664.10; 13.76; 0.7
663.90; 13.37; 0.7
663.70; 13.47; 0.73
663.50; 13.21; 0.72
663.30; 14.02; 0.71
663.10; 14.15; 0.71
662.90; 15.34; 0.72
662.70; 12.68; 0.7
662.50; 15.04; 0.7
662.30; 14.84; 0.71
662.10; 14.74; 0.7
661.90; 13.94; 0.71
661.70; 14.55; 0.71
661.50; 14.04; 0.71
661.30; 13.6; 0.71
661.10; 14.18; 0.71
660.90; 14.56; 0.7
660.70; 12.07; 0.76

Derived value 0.03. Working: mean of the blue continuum 14.2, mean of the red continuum 13.5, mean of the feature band 13.5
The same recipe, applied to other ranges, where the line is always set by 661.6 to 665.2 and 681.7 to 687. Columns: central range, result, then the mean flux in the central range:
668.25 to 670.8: -0.01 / 14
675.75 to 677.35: 0.03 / 13.5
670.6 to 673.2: -0.03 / 14.1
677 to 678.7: -0.01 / 13.8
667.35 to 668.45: 0.01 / 13.9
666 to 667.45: -0.03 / 14.4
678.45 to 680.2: 0.00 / 13.7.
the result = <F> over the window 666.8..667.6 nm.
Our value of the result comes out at 14.1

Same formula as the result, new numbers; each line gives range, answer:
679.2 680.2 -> 13.4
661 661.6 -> 13.9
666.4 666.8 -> 14.5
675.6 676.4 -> 13.4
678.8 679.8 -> 13.8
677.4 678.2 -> 13.5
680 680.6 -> 13.4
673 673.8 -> 13.8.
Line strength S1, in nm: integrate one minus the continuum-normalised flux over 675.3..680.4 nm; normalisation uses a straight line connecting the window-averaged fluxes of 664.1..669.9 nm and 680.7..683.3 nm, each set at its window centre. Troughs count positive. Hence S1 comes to 0.06 nm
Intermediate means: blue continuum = 14.2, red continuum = 13.6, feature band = 13.6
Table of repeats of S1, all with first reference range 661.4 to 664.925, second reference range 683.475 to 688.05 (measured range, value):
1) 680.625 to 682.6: 0.025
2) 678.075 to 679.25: -0.004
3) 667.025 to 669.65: -0.008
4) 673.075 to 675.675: 0.004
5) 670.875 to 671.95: -0.027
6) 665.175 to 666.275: 0.006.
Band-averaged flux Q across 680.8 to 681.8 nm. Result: 13.2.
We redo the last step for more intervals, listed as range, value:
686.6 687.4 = 13.5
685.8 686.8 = 13.5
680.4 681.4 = 13.4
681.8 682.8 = 13.8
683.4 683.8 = 12.8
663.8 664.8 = 14.2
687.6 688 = 14.5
